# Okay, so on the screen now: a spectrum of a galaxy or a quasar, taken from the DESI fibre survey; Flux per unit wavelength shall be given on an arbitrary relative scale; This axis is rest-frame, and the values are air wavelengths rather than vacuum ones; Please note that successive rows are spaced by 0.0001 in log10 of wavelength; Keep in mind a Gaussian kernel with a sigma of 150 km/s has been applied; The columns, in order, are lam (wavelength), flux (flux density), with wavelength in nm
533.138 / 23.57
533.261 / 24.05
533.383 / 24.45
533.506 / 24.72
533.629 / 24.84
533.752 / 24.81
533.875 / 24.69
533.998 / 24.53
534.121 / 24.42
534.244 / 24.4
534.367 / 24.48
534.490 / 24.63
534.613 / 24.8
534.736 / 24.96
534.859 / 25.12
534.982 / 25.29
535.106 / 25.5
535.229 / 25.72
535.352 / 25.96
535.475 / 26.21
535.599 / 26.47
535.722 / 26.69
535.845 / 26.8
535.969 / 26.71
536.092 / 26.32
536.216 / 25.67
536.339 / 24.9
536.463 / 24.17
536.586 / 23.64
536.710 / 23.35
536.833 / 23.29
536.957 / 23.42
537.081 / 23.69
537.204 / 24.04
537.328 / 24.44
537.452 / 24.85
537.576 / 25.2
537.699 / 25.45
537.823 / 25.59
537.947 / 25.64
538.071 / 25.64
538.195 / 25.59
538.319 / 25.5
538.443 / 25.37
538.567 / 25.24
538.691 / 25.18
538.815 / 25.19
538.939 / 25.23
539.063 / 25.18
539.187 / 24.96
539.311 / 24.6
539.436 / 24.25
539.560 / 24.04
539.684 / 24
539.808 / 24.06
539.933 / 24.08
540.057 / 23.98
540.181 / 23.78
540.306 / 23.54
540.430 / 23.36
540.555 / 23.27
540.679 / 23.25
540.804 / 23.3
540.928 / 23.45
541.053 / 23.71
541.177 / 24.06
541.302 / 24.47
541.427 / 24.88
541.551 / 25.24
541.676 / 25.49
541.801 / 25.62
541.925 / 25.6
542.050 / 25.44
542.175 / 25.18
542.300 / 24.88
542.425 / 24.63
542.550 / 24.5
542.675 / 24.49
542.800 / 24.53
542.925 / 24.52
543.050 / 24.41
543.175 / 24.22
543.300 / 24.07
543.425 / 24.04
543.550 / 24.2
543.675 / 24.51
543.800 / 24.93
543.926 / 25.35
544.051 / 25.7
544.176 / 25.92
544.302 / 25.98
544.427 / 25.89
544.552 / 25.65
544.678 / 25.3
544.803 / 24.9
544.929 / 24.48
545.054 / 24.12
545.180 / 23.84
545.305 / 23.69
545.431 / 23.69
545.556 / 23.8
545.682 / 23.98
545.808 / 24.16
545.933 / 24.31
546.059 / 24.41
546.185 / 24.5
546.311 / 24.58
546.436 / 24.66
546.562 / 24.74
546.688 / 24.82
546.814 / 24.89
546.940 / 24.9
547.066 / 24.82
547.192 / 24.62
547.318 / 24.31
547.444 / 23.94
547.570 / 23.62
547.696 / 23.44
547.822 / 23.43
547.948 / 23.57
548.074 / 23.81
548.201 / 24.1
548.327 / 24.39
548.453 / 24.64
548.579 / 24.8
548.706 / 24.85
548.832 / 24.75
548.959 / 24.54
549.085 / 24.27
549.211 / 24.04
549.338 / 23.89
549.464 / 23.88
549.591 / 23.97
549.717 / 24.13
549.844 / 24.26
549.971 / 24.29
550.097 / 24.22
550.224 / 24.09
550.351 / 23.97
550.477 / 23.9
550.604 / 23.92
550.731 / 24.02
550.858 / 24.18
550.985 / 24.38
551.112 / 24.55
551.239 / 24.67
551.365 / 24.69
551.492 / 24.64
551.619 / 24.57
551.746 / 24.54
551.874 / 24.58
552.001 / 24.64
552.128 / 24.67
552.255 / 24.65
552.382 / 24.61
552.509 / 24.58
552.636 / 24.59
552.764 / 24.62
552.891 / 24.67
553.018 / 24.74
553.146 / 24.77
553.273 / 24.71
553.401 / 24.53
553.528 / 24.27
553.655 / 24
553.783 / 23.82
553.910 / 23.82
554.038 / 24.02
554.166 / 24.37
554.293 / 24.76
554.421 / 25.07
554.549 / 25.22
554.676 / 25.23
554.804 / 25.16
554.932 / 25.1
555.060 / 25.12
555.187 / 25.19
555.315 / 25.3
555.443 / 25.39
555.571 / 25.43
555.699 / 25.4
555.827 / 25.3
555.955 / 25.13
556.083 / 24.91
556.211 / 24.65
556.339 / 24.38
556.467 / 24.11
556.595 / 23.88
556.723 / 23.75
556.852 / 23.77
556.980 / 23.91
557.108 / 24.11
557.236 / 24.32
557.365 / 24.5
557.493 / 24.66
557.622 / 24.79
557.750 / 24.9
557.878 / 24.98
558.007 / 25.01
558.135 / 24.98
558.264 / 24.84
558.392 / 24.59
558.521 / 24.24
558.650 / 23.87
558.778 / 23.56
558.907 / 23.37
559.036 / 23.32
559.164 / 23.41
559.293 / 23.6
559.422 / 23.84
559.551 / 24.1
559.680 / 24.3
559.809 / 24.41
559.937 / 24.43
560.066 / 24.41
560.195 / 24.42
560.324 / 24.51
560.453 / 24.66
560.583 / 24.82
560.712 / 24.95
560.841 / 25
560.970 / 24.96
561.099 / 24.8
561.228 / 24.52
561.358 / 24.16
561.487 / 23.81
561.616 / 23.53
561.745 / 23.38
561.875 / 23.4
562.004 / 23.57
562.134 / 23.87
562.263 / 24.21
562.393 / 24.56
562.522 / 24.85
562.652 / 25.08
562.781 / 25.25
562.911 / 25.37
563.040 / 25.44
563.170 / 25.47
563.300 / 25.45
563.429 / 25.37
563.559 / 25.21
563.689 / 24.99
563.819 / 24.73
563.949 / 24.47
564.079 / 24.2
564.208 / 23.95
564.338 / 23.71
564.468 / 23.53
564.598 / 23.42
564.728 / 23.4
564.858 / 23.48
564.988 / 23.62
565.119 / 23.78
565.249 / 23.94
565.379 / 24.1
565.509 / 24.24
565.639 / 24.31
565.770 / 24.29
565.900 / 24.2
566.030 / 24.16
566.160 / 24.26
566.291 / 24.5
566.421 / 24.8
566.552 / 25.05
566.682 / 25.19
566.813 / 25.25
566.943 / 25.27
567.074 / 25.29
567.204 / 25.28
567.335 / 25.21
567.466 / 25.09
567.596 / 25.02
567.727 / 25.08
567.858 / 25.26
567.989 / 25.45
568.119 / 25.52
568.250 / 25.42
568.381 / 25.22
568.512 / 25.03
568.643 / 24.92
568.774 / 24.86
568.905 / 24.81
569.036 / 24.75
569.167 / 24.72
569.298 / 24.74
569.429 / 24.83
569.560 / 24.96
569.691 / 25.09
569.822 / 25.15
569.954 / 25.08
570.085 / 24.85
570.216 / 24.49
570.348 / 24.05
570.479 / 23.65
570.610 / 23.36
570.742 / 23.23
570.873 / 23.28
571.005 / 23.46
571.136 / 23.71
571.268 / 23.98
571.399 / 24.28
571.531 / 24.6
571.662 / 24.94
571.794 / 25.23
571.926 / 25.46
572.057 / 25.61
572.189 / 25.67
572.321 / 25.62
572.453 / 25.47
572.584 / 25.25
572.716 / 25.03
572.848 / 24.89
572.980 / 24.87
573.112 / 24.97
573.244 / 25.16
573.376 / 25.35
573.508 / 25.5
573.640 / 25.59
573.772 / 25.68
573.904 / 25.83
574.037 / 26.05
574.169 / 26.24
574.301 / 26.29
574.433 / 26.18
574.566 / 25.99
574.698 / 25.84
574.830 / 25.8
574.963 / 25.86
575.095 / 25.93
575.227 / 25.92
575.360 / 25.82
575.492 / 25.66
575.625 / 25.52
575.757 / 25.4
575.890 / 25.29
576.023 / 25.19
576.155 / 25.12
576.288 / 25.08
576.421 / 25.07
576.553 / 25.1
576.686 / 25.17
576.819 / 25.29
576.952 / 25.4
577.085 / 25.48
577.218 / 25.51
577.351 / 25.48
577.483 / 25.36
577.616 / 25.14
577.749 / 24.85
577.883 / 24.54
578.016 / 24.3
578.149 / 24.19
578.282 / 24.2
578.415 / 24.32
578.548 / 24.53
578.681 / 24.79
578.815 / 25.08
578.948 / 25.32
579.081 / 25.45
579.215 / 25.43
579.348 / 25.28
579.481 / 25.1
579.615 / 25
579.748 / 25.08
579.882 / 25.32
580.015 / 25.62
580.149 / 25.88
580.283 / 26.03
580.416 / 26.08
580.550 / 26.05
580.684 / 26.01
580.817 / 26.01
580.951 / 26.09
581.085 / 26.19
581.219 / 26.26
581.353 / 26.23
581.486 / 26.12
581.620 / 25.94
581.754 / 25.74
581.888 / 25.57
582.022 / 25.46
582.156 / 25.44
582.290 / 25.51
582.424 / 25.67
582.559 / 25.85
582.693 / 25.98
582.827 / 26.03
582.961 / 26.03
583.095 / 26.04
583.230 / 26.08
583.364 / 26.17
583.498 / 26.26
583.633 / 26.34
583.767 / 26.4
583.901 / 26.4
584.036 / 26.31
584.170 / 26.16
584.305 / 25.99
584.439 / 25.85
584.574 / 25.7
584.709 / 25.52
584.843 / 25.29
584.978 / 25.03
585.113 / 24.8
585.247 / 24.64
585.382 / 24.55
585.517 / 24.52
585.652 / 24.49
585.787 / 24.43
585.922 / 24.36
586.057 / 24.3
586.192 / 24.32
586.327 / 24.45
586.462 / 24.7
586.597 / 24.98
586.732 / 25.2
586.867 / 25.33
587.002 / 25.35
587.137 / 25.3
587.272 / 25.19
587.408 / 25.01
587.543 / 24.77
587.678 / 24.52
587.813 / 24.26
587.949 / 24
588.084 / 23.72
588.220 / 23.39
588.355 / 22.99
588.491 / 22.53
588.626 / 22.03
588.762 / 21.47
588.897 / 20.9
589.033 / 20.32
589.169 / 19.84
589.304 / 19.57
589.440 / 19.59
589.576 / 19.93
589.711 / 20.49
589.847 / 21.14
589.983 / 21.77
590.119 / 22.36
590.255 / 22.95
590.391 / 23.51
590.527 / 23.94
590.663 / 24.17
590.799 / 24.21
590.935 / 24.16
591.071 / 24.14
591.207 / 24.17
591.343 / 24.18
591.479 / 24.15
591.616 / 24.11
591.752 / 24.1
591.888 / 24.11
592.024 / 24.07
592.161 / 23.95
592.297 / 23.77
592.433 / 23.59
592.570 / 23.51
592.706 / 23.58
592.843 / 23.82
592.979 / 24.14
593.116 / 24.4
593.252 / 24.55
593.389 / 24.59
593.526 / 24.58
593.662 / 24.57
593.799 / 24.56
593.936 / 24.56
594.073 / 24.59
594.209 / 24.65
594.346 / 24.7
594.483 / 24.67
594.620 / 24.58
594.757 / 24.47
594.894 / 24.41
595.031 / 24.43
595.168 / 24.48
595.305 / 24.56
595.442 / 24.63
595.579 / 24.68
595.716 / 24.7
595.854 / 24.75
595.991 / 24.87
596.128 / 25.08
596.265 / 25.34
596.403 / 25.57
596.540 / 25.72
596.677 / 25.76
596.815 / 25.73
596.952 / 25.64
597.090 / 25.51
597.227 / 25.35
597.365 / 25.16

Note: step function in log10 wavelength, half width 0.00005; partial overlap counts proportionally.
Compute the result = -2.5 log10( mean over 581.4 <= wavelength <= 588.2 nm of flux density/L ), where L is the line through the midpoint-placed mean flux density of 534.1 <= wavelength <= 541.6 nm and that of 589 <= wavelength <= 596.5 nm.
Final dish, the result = -0.06 mag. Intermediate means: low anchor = 24.8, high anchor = 23.7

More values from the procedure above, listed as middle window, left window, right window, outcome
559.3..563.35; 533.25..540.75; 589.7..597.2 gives 0.004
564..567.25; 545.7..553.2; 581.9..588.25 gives 0.021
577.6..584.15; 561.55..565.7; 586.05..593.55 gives -0.081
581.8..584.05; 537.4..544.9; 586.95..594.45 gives -0.102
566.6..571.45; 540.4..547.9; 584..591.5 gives -0.029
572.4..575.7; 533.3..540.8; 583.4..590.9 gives -0.065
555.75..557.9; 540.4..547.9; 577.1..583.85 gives 0.018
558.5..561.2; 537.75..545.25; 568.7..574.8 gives 0.028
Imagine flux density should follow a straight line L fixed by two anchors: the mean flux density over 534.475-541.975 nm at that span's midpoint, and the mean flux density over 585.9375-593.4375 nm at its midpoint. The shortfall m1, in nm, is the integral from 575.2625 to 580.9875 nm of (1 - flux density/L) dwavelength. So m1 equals -0.365 nm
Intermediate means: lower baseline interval 24.8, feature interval 25.3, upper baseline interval 23.5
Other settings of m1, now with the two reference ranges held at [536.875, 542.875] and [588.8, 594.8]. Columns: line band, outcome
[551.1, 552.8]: -0.02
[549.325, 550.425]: 0.01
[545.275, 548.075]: 0.02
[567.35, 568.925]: -0.08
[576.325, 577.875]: -0.10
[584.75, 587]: -0.12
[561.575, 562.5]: 0.01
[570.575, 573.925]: -0.14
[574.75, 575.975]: -0.10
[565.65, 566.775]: -0.03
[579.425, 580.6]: -0.10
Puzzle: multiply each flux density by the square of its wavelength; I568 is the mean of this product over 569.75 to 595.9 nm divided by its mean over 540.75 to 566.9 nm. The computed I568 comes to 1.1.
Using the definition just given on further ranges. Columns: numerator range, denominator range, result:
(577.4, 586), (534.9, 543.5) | 1.20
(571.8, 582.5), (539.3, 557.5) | 1.15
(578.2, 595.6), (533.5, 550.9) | 1.17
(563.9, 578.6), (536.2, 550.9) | 1.12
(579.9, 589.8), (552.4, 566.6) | 1.10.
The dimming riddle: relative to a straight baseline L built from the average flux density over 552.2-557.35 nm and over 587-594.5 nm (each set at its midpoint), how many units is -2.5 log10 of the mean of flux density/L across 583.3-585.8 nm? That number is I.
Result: -0.08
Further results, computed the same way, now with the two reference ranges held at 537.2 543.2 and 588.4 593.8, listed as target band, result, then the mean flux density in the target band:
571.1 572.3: -0.06 mag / 24.9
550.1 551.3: 0.01 mag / 24.2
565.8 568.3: -0.05 mag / 25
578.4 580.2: -0.08 mag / 25.2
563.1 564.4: -0.04 mag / 24.8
